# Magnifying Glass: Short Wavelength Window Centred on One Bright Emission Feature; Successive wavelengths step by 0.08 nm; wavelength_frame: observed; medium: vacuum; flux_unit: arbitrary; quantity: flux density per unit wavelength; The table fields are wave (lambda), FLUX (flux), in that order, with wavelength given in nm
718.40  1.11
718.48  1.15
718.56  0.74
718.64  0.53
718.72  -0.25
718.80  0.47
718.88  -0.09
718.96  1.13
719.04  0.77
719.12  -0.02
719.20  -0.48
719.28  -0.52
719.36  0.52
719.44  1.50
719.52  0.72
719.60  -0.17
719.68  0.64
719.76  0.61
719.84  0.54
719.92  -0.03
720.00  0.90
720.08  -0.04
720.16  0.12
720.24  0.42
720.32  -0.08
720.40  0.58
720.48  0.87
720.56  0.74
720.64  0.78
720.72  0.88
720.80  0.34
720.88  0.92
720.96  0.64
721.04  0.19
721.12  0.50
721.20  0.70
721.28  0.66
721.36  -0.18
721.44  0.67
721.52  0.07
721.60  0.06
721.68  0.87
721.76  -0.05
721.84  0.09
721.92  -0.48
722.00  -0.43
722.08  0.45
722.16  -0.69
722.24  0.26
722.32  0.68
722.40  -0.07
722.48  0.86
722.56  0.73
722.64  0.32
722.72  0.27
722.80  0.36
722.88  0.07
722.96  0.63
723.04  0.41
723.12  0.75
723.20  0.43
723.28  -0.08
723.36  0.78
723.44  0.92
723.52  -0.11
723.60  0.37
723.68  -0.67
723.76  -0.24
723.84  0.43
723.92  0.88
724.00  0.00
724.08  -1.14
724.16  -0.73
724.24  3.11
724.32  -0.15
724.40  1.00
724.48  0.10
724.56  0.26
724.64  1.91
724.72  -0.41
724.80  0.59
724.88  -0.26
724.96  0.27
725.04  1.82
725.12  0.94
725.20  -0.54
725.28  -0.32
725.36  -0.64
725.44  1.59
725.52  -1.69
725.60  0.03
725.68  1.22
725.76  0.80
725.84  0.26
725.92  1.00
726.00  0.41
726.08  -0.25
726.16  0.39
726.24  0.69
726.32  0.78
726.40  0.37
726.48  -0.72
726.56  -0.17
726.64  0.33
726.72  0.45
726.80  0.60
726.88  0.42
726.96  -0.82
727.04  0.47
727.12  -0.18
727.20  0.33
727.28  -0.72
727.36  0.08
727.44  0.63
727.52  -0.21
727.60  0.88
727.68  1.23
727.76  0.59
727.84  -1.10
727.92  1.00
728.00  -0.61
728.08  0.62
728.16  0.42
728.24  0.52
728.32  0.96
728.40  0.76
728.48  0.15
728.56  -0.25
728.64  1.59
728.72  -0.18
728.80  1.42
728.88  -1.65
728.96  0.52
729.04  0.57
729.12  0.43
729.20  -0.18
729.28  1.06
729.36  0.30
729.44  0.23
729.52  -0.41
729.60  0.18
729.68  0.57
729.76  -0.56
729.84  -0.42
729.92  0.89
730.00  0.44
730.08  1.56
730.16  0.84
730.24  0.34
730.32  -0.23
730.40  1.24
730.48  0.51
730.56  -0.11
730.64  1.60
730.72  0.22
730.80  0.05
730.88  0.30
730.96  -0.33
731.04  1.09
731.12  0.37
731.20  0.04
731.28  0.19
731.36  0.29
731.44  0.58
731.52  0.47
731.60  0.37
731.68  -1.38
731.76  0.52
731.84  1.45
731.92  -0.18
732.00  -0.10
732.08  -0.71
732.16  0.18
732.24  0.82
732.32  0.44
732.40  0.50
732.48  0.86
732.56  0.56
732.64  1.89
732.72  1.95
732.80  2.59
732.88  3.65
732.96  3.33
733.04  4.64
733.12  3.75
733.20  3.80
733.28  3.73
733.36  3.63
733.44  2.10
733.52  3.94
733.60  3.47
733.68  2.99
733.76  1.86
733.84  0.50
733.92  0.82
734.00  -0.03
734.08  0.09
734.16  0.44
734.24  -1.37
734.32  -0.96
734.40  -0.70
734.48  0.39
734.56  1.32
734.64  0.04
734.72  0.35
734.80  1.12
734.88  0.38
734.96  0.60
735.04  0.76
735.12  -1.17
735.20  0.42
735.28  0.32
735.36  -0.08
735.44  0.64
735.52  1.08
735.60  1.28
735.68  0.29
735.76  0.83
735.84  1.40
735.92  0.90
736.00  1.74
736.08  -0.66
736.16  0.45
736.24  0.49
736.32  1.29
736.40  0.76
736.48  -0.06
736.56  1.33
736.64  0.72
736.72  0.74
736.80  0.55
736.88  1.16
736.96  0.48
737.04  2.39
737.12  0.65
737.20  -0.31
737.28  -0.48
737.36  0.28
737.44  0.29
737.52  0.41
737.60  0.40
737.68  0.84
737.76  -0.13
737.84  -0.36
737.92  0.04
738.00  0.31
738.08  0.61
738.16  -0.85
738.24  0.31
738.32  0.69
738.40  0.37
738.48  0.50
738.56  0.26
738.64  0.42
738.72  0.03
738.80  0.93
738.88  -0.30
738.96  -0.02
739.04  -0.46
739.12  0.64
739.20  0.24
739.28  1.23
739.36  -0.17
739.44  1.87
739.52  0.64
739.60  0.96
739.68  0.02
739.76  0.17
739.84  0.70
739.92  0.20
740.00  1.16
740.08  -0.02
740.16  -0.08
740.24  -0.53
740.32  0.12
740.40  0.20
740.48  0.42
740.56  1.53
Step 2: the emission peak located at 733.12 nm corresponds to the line [O II] 3727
